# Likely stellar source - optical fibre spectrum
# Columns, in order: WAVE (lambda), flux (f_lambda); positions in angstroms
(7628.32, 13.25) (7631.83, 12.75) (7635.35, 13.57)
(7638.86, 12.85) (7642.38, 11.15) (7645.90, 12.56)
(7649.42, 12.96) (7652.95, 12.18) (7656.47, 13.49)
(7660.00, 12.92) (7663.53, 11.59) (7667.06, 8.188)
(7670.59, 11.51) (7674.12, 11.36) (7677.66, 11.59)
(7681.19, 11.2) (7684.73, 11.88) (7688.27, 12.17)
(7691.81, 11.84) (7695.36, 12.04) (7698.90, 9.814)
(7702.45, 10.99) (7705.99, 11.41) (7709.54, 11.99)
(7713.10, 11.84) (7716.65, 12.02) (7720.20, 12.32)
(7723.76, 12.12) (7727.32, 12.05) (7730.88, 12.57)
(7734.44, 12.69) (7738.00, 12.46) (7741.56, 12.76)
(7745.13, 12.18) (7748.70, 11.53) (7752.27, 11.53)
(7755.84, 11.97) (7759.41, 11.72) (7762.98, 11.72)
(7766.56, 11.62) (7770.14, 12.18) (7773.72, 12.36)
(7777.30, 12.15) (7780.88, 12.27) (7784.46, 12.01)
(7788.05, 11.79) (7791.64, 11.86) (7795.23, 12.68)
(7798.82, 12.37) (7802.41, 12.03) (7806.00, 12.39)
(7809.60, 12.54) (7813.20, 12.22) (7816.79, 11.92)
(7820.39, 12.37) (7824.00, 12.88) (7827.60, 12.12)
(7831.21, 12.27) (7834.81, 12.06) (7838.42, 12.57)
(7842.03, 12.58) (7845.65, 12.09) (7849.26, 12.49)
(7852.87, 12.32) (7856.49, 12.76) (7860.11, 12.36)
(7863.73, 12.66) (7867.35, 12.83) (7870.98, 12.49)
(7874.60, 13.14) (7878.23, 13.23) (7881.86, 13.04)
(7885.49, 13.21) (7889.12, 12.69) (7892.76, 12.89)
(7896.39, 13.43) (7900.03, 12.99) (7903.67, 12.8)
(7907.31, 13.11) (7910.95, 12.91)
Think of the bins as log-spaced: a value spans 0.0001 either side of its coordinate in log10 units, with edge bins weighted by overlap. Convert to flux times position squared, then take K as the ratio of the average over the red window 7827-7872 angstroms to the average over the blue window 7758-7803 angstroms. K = 1.05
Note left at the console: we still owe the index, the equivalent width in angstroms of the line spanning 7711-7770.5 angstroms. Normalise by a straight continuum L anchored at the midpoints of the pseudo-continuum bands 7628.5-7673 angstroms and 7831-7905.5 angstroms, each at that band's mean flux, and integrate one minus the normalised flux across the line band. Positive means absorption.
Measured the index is 1.6 angstroms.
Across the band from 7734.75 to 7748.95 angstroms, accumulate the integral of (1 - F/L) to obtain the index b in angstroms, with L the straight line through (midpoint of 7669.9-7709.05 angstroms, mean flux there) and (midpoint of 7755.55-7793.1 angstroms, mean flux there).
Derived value -0.7 angstroms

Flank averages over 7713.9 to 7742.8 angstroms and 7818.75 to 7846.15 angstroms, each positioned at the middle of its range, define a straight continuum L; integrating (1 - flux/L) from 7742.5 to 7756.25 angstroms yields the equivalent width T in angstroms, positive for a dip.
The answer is 0.6 angstroms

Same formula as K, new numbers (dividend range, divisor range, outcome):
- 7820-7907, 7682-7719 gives 1.14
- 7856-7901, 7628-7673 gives 1.12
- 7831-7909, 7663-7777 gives 1.13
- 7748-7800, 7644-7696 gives 1.04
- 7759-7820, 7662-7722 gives 1.09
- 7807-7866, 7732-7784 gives 1.05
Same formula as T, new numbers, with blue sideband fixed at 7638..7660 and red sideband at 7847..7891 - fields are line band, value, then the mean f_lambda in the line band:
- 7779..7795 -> 0.80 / 12.1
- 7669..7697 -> 1.96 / 11.7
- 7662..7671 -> 1.67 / 10.2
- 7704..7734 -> 1.32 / 12.1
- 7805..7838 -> 1.04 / 12.3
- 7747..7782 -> 2.10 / 11.9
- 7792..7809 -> 0.48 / 12.3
